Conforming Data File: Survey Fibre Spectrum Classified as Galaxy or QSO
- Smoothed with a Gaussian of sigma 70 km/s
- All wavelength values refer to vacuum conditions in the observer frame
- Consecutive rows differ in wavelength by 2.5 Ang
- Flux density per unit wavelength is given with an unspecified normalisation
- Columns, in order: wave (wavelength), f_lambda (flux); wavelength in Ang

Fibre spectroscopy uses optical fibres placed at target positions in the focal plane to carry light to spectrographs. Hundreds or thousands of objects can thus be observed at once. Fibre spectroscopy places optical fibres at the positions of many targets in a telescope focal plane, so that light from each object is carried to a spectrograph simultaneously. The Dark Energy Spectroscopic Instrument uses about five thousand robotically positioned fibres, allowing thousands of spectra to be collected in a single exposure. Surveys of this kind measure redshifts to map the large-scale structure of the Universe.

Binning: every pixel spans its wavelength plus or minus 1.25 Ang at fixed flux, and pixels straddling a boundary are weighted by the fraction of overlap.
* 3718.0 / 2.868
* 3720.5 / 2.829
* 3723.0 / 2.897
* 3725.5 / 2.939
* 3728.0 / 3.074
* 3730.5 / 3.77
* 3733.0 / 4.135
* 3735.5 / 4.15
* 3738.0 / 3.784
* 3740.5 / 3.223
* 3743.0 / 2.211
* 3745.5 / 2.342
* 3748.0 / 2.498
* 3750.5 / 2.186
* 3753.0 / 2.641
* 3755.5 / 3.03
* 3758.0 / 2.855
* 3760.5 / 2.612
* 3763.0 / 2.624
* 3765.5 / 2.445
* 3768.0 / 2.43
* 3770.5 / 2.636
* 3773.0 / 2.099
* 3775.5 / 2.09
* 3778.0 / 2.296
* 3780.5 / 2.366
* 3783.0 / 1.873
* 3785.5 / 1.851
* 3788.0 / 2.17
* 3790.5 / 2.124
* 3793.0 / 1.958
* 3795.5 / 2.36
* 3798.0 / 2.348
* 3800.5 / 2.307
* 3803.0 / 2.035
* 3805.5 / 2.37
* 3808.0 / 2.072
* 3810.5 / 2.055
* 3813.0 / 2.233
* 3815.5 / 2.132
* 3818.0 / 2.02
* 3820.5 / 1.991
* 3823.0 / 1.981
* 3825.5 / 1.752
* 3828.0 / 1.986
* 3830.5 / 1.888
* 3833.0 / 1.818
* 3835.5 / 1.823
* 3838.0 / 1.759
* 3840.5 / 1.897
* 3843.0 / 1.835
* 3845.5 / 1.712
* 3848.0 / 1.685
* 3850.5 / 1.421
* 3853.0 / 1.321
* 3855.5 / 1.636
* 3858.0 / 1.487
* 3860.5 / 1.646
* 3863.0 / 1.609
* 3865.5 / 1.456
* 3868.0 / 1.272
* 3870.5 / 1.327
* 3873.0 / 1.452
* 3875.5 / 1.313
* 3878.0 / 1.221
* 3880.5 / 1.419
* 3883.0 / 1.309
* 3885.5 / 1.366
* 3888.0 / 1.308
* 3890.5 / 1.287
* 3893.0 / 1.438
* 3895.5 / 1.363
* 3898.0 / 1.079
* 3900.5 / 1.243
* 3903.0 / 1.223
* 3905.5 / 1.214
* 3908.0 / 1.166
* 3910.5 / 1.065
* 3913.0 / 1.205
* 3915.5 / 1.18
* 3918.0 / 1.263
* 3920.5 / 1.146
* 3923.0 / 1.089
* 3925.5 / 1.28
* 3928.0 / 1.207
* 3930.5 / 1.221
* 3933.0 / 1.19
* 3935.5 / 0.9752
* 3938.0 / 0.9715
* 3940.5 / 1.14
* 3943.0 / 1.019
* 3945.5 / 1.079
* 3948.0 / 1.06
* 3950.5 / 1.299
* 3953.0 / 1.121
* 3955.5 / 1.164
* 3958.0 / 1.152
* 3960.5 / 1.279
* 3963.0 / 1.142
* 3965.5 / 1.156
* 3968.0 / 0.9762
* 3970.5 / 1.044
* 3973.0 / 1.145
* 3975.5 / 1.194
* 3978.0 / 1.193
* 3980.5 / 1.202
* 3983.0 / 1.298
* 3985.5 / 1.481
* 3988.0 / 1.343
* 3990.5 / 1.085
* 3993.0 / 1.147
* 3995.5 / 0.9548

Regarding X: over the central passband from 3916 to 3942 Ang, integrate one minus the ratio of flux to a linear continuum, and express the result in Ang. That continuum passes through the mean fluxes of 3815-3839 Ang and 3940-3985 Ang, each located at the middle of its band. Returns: 3.75 Ang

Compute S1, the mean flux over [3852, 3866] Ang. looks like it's 1.53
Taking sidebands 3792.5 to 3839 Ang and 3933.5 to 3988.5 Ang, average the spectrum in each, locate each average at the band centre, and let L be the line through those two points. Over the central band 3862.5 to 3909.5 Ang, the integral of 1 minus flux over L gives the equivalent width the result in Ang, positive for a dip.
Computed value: 8.83 Ang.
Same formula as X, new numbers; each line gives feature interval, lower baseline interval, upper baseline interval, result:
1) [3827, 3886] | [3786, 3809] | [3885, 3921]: 3.2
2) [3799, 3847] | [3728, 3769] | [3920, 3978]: 6.1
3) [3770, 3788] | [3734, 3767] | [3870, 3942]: 2.7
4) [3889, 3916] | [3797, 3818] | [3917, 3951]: 3.3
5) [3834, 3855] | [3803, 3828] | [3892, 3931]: 1.5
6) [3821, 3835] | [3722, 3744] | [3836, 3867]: 0.6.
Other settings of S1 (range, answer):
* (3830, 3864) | 1.68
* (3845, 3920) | 1.35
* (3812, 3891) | 1.64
